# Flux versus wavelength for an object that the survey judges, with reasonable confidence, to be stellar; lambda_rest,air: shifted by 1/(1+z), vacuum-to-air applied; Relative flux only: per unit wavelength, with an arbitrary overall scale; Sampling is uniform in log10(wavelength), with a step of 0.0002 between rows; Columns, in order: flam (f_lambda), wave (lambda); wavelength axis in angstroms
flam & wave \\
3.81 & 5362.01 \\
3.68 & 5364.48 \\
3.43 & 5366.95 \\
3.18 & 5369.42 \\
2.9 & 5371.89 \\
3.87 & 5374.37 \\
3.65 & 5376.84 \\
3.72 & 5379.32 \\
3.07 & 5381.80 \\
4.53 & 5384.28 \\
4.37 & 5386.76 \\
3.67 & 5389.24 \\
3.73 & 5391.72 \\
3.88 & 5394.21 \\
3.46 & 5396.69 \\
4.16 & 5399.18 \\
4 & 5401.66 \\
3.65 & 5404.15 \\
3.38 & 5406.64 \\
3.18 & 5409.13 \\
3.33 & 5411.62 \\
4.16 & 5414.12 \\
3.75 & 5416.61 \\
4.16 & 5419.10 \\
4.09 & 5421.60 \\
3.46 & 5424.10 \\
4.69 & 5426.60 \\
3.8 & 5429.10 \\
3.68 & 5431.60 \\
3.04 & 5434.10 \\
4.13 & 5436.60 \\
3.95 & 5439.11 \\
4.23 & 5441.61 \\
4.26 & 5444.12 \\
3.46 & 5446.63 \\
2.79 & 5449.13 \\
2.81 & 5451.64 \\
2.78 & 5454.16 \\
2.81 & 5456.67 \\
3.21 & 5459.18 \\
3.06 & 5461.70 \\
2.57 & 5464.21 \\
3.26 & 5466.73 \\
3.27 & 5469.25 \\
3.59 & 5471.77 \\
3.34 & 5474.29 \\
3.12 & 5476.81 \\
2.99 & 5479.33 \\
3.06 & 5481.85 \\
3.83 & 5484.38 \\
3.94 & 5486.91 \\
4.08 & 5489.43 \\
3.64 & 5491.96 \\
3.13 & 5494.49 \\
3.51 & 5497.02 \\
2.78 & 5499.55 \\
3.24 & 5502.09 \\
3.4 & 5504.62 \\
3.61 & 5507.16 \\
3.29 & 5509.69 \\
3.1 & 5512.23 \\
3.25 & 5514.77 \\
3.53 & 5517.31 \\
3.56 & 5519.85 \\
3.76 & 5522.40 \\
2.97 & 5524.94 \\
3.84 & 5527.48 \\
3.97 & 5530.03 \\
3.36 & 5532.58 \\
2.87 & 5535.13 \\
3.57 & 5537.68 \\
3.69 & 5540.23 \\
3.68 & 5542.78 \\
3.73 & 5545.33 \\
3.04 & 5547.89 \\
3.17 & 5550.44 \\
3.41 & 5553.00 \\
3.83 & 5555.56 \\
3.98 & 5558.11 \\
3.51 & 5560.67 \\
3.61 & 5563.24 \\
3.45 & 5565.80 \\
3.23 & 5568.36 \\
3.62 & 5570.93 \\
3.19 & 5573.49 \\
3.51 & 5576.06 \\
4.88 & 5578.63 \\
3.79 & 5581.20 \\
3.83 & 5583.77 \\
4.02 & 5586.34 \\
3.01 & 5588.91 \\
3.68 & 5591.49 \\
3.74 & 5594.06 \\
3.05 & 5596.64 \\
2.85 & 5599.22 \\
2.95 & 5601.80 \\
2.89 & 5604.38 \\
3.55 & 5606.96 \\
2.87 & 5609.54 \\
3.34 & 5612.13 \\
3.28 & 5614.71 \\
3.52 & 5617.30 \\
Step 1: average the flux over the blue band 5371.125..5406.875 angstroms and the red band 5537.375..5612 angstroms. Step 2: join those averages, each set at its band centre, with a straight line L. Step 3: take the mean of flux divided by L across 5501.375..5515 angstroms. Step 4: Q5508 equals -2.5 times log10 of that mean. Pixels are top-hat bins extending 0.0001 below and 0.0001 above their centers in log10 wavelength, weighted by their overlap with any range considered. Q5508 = 0.08 mag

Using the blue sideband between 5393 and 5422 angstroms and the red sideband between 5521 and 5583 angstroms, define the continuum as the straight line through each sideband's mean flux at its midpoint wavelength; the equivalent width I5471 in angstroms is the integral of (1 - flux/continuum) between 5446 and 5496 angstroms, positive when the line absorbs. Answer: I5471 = 6.0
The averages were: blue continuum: 3.76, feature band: 3.24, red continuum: 3.57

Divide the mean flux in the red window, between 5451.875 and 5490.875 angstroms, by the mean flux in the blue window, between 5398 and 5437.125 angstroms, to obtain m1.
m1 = 0.86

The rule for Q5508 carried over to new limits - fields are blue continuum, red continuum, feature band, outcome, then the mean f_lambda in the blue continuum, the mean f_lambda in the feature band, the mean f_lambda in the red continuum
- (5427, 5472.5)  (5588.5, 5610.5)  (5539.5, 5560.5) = -0.10 mag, 3.39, 3.56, 3.19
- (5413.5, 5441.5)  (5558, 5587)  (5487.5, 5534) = 0.10 mag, 3.91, 3.45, 3.7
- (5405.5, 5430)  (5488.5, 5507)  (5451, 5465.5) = 0.24 mag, 3.8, 2.88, 3.4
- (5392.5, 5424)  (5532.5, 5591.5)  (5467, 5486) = 0.11 mag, 3.75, 3.32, 3.57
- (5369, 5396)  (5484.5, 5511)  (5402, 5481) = 0.03 mag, 3.7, 3.49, 3.48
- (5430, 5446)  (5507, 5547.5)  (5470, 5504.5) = 0.08 mag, 3.86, 3.4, 3.47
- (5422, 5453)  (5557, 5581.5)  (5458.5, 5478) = 0.16 mag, 3.7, 3.18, 3.67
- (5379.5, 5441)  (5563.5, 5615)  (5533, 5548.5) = 0.03 mag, 3.81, 3.44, 3.44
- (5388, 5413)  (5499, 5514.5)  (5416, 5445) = -0.12 mag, 3.65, 3.94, 3.26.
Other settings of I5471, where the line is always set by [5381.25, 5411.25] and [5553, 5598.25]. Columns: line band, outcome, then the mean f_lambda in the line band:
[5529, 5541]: 0.61 angstroms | 3.47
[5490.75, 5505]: 1.59 angstroms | 3.27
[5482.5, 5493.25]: -0.38 angstroms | 3.82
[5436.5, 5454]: 0.71 angstroms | 3.57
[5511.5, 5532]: 0.93 angstroms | 3.5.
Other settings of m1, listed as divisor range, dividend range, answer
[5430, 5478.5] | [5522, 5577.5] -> 1.05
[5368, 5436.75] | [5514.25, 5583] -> 0.95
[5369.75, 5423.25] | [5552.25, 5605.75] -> 0.94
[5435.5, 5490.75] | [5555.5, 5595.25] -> 1.09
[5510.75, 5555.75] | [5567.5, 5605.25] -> 1.01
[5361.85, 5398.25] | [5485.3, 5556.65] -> 0.95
